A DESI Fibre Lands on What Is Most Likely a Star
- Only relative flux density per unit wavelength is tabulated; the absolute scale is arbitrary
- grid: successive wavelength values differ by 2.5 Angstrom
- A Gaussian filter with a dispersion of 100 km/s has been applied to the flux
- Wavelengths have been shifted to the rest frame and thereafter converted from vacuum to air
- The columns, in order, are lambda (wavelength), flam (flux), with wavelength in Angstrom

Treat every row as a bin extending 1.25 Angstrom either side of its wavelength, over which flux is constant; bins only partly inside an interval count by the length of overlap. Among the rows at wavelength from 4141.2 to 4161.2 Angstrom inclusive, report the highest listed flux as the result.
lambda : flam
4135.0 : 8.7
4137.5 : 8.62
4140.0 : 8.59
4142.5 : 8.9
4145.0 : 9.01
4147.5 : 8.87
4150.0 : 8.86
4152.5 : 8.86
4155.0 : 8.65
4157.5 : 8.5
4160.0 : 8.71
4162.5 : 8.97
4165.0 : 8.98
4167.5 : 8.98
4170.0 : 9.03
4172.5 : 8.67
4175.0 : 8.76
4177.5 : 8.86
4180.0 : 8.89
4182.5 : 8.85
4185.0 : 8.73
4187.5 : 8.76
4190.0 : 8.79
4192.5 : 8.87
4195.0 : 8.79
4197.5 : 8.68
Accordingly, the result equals 9.01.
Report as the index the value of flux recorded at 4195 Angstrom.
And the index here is 8.79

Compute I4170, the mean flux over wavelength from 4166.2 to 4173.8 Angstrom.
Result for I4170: 8.89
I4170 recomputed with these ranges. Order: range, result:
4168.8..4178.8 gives 8.83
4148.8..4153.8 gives 8.86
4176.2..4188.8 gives 8.82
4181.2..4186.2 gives 8.79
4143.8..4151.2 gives 8.91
